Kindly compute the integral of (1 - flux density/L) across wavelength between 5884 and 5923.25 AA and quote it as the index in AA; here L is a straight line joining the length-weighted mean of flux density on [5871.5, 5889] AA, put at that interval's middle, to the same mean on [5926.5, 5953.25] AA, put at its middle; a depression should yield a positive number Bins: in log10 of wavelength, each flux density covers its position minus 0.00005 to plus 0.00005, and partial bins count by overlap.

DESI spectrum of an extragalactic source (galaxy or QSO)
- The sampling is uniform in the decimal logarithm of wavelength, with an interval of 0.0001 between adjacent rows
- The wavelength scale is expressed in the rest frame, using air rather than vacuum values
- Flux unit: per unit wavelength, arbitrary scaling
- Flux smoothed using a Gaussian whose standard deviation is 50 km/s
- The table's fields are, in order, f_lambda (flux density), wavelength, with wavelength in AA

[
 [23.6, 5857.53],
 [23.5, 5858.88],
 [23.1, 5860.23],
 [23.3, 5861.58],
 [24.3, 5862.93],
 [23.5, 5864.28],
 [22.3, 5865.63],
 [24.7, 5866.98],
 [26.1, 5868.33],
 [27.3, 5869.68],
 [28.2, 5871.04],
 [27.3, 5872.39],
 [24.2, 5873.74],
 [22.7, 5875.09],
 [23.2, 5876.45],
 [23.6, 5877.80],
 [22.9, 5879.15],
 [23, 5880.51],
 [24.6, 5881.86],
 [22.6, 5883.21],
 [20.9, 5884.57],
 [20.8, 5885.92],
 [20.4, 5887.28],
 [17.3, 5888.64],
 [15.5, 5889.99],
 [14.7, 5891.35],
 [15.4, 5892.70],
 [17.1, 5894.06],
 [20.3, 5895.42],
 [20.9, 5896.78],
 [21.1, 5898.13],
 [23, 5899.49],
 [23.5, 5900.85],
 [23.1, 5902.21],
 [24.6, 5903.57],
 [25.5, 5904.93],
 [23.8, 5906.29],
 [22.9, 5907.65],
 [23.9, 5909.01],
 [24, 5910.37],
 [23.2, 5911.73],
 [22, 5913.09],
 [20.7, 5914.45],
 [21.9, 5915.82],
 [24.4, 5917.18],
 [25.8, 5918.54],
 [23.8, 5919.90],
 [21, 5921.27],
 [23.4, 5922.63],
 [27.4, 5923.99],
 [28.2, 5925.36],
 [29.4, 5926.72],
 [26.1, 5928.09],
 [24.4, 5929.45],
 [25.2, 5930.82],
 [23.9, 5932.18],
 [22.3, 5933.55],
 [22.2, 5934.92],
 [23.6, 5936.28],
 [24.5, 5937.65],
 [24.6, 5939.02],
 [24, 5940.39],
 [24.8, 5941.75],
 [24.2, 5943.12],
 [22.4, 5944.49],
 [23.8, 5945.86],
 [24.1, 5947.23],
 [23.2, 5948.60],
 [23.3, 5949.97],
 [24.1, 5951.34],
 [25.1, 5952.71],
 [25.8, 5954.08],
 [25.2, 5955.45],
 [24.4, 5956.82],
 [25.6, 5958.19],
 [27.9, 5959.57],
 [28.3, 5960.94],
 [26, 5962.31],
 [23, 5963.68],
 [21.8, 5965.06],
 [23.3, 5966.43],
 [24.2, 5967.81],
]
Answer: 3.0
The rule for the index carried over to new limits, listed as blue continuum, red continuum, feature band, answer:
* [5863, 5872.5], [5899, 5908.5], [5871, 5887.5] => 1.1 AA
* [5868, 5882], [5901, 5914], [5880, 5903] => 3.8 AA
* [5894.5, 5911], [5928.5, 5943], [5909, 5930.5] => -0.8 AA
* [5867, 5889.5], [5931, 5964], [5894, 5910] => 0.7 AA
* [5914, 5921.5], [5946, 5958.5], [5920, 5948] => -0.8 AA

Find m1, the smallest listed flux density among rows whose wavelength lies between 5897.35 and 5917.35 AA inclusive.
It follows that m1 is 20.7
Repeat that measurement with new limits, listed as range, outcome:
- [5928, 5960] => 22.2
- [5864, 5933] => 14.7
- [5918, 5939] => 21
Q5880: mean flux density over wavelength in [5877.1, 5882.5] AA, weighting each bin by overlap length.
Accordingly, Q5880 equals 23.5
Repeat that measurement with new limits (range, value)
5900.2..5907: 24.1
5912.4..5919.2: 23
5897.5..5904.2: 23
